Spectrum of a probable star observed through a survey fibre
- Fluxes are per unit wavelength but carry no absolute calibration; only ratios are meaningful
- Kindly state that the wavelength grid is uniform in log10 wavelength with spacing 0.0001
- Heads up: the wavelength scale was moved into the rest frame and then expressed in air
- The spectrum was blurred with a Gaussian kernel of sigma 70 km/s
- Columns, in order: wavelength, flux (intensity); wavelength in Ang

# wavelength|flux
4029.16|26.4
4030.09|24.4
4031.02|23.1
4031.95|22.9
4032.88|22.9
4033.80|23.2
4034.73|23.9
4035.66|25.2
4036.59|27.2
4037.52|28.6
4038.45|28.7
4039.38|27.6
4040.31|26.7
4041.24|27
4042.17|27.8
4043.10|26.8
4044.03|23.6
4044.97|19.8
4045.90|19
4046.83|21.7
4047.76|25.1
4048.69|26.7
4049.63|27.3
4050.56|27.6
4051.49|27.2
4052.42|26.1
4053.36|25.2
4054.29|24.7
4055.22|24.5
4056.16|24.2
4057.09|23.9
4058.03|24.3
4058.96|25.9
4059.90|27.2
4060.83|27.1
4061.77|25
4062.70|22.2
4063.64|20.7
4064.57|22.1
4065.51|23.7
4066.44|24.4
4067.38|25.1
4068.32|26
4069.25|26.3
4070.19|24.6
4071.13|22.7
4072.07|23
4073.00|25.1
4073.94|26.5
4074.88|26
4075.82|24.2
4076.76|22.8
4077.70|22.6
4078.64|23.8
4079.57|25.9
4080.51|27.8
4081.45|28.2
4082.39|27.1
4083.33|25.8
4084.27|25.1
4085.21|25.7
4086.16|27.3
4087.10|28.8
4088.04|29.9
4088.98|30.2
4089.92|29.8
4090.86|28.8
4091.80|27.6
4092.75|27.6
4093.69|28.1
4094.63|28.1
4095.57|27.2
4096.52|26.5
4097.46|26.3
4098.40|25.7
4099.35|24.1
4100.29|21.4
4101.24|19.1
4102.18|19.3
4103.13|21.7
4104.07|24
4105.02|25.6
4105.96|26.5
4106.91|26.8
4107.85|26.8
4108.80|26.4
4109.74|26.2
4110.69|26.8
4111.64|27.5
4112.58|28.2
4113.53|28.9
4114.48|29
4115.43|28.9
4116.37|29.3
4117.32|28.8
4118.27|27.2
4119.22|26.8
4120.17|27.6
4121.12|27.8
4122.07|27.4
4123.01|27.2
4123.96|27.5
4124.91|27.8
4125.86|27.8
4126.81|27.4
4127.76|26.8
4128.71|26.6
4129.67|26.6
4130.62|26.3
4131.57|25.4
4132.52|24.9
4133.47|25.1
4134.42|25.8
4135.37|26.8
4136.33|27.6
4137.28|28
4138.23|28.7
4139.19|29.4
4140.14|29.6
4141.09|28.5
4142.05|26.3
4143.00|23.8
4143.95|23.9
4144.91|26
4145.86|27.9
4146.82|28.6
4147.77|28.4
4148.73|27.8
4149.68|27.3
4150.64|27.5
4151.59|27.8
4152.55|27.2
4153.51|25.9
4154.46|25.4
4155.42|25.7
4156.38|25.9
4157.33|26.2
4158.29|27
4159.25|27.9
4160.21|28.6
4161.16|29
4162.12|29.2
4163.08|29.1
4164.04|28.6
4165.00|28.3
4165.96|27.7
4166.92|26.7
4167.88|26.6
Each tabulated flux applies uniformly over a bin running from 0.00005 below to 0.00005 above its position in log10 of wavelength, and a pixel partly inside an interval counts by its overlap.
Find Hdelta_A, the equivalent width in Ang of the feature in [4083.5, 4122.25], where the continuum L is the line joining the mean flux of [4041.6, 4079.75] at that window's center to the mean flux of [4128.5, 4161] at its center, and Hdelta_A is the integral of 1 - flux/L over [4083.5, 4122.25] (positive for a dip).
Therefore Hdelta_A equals -1.4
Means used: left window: 24.6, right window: 26.9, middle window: 26.7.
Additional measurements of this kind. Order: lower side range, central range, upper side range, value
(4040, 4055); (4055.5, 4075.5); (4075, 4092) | 1.0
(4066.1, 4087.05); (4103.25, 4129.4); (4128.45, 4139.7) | -0.9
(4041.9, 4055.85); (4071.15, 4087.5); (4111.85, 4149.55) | 0.1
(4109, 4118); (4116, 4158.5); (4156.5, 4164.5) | 1.6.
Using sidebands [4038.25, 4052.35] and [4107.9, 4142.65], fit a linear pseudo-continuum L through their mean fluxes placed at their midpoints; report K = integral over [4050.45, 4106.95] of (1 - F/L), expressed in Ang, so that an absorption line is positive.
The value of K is 1.87 Ang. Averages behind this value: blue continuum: 25.5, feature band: 25.4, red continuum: 27.4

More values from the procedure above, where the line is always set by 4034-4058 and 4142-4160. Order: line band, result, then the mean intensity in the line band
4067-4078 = 0.48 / 24.6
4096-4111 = 0.89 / 24.6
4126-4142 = -0.36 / 27.1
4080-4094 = -1.05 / 27.8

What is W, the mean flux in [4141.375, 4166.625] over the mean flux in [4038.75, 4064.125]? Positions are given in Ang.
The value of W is 1.09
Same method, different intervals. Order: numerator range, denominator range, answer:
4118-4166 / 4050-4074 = 1.10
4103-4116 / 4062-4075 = 1.11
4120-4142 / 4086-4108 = 1.04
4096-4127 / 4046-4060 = 1.04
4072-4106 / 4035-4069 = 1.02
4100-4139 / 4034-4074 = 1.06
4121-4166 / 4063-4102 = 1.06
